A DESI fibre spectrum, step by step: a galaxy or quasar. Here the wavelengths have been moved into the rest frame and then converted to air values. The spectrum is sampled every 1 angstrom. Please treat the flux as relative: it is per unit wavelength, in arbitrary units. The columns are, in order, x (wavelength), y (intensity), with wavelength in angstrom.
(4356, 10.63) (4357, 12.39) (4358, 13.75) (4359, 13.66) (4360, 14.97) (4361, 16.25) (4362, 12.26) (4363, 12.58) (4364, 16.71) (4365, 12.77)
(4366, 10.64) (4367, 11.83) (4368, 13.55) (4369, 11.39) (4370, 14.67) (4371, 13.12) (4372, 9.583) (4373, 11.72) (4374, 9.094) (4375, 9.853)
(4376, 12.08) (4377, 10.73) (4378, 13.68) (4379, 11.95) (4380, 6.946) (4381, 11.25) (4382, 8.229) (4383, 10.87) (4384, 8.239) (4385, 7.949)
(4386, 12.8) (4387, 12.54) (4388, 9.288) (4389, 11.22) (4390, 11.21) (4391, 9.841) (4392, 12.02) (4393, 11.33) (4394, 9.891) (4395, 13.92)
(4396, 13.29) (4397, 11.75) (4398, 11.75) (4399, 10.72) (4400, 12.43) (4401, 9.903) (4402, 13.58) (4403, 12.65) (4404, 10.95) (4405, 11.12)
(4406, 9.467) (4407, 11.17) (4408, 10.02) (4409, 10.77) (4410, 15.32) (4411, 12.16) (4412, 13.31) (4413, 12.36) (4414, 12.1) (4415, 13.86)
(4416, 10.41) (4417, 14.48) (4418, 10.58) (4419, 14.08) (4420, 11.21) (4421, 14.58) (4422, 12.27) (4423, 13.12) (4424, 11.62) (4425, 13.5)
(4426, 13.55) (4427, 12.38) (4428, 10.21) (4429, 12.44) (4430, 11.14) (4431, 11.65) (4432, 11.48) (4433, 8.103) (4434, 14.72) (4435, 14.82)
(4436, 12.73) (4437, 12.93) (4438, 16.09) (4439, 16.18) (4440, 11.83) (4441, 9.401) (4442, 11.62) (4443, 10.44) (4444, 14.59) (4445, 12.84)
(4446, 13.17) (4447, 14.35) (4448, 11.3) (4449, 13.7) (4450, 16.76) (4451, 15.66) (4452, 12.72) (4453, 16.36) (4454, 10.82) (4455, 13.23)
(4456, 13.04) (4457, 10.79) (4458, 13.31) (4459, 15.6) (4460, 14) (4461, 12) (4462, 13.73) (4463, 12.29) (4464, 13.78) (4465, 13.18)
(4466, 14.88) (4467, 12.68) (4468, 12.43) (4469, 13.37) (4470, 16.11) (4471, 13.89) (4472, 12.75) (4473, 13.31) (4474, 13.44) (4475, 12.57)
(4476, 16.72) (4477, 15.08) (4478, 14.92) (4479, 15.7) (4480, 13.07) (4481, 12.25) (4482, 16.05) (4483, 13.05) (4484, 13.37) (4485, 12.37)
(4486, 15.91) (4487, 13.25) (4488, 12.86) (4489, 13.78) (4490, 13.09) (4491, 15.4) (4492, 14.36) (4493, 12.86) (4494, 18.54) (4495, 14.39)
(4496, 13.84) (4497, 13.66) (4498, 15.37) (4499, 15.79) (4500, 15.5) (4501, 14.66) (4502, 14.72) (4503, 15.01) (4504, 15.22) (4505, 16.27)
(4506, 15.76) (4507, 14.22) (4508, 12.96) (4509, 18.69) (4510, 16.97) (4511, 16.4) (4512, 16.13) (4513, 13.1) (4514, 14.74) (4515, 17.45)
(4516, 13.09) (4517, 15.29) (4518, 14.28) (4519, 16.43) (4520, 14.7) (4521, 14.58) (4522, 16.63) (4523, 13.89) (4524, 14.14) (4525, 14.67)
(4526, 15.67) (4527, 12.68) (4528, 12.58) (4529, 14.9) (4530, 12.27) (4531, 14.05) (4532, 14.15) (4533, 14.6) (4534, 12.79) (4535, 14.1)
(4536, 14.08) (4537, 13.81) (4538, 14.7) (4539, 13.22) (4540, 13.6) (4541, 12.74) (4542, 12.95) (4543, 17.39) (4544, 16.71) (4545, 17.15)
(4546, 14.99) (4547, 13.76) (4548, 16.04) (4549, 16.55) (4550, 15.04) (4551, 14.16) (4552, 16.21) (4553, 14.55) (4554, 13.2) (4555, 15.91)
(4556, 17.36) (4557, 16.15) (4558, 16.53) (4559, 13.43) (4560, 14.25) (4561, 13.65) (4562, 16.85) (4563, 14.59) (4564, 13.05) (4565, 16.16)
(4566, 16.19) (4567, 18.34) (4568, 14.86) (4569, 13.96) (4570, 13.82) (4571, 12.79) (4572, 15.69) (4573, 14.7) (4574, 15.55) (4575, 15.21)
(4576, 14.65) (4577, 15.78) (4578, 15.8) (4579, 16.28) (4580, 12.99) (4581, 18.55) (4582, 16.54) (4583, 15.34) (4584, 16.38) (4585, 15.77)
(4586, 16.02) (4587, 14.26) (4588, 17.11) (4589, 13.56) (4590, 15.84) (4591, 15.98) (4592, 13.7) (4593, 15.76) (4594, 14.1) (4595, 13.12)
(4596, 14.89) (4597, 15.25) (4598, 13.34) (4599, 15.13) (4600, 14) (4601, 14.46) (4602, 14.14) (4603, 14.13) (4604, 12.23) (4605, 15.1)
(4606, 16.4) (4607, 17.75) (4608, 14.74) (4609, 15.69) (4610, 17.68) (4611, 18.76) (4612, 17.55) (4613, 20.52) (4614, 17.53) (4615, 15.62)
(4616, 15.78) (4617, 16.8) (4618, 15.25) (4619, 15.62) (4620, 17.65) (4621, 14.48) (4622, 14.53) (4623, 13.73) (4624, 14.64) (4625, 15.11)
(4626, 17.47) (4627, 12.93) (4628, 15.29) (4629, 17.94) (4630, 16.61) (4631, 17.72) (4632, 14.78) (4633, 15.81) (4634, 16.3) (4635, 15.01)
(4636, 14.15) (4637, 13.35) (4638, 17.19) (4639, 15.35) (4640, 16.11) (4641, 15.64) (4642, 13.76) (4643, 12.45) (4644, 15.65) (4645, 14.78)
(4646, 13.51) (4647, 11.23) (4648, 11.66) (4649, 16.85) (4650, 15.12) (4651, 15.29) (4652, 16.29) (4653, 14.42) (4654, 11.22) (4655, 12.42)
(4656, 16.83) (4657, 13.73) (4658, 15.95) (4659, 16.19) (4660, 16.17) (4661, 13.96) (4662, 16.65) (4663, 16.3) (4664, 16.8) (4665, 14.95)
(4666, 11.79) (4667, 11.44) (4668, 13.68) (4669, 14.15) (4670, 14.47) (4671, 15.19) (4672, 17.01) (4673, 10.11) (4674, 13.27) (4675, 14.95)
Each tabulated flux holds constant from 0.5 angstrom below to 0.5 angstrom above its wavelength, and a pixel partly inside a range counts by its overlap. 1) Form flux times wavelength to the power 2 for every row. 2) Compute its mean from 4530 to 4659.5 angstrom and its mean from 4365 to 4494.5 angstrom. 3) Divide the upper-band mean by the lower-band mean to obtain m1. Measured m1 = 1.29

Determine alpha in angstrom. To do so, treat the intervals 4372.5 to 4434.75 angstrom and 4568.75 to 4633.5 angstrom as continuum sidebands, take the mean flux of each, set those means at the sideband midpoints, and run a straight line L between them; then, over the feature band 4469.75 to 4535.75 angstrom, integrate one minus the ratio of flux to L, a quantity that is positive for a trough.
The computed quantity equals -5.0 angstrom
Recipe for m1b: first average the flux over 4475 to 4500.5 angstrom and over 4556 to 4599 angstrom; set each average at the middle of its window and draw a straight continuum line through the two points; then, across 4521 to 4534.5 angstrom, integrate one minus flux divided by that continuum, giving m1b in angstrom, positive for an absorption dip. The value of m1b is 0.6 angstrom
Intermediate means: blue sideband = 14.4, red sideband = 15.2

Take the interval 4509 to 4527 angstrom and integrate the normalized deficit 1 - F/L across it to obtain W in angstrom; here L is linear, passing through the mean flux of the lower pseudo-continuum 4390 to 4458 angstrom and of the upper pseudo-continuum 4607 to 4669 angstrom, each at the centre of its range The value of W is -2.0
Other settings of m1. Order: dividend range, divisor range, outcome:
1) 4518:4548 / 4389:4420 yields 1.29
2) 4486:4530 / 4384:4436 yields 1.30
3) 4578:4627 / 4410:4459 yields 1.30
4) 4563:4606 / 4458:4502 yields 1.12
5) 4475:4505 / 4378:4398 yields 1.40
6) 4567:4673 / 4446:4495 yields 1.17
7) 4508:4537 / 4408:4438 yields 1.23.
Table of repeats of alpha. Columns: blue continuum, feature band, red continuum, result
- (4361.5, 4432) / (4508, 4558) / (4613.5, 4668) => -4.8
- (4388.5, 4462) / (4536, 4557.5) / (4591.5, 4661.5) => -1.4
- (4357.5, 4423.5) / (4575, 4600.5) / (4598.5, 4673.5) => -1.2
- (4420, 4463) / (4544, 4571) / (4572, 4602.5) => -1.0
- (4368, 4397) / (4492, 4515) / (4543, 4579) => -2.2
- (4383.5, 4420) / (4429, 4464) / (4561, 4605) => -1.6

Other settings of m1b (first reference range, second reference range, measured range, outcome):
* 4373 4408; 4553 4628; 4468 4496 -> -2.44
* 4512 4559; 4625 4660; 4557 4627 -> -2.48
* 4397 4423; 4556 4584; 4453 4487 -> -0.97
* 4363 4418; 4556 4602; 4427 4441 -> -0.14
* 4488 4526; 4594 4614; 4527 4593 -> 1.44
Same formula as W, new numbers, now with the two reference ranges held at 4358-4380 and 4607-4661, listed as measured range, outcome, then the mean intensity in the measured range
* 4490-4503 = -0.9 angstrom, 14.9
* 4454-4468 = 0.3 angstrom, 13.2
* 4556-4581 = -0.8 angstrom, 15.2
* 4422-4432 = 0.7 angstrom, 12.1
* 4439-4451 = 0.3 angstrom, 13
